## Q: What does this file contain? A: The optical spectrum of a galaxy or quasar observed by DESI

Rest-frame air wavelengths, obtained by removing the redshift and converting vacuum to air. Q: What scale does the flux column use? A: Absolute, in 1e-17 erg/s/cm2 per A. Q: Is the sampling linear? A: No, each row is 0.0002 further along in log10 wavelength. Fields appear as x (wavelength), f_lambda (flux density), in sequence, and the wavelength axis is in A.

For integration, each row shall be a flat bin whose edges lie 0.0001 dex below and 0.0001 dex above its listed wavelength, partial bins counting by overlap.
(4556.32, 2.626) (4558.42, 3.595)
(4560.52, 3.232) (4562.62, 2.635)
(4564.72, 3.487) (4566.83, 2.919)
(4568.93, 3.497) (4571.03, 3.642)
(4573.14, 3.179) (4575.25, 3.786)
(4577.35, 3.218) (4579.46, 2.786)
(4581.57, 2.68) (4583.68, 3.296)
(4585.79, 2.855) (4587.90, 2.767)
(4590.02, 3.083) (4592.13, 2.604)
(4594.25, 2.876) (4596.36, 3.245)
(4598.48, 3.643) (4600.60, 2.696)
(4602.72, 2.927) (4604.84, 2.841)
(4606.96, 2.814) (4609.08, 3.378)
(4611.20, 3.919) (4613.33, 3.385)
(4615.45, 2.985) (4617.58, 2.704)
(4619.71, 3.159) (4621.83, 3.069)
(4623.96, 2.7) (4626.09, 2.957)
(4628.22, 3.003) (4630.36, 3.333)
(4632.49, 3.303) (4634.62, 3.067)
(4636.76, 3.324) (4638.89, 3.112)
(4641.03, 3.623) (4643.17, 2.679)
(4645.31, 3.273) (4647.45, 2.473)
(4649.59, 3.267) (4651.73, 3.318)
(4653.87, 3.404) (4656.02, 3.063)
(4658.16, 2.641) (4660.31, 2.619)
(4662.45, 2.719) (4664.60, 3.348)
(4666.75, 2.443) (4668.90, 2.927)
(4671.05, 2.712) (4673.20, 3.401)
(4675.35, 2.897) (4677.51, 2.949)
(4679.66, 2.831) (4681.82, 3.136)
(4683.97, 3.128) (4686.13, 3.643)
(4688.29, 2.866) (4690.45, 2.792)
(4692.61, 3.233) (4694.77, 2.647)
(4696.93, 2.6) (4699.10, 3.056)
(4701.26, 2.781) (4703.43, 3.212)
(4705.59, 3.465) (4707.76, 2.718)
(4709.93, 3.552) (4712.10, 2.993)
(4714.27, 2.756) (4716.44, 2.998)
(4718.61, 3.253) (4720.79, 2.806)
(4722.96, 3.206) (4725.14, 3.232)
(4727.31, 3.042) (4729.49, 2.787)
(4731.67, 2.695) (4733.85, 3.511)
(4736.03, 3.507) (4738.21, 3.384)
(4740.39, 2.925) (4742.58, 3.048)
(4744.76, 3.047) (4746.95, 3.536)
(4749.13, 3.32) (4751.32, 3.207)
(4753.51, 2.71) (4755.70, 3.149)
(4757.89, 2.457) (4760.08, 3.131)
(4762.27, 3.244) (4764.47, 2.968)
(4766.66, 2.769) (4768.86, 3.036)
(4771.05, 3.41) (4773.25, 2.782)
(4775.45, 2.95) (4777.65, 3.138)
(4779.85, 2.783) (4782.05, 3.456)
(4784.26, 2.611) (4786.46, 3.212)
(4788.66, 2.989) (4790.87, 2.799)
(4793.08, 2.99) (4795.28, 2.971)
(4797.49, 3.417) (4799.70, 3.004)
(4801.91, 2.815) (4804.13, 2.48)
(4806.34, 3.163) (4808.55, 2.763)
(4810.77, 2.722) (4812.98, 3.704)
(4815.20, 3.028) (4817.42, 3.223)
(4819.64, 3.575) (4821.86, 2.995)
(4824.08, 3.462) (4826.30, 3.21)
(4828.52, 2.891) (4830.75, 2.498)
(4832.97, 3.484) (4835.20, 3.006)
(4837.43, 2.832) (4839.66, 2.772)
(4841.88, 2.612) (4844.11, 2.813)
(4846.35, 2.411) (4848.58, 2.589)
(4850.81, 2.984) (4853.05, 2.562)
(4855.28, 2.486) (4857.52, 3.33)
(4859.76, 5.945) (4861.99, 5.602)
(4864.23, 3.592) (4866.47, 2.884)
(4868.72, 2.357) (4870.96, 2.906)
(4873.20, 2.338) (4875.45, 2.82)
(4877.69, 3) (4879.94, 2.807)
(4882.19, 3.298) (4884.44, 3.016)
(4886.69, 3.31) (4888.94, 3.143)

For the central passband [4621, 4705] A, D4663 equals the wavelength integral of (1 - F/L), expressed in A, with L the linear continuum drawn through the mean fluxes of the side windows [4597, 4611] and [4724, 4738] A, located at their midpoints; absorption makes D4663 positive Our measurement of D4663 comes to 2.9 A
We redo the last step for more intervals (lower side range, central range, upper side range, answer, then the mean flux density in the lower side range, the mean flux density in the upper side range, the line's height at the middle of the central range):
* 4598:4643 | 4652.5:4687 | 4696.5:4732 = 0.9 A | 3.12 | 3.02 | 3.07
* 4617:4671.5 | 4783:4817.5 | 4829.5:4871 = 1.4 A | 3.02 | 3.15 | 3.11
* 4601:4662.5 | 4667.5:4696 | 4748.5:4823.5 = 0.5 A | 3.07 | 3.03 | 3.06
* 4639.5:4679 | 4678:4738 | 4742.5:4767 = -0.7 A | 2.99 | 3.06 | 3.02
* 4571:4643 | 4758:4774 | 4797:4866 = 0.6 A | 3.1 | 3.16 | 3.14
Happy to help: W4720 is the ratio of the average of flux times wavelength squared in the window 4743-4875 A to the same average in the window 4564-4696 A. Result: 1.1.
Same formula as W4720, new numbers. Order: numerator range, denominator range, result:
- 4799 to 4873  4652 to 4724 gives 1.10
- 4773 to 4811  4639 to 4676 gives 1.05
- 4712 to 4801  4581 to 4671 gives 1.06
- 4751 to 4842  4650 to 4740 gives 1.04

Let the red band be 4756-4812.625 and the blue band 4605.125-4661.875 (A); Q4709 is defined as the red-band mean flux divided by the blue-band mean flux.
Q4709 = 1.0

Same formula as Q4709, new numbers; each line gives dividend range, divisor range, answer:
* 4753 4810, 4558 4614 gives 0.95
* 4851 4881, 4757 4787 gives 1.09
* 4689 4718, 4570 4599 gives 0.96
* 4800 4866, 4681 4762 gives 1.03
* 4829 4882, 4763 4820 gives 1.02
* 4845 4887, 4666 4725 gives 1.05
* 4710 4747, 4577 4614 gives 1.02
